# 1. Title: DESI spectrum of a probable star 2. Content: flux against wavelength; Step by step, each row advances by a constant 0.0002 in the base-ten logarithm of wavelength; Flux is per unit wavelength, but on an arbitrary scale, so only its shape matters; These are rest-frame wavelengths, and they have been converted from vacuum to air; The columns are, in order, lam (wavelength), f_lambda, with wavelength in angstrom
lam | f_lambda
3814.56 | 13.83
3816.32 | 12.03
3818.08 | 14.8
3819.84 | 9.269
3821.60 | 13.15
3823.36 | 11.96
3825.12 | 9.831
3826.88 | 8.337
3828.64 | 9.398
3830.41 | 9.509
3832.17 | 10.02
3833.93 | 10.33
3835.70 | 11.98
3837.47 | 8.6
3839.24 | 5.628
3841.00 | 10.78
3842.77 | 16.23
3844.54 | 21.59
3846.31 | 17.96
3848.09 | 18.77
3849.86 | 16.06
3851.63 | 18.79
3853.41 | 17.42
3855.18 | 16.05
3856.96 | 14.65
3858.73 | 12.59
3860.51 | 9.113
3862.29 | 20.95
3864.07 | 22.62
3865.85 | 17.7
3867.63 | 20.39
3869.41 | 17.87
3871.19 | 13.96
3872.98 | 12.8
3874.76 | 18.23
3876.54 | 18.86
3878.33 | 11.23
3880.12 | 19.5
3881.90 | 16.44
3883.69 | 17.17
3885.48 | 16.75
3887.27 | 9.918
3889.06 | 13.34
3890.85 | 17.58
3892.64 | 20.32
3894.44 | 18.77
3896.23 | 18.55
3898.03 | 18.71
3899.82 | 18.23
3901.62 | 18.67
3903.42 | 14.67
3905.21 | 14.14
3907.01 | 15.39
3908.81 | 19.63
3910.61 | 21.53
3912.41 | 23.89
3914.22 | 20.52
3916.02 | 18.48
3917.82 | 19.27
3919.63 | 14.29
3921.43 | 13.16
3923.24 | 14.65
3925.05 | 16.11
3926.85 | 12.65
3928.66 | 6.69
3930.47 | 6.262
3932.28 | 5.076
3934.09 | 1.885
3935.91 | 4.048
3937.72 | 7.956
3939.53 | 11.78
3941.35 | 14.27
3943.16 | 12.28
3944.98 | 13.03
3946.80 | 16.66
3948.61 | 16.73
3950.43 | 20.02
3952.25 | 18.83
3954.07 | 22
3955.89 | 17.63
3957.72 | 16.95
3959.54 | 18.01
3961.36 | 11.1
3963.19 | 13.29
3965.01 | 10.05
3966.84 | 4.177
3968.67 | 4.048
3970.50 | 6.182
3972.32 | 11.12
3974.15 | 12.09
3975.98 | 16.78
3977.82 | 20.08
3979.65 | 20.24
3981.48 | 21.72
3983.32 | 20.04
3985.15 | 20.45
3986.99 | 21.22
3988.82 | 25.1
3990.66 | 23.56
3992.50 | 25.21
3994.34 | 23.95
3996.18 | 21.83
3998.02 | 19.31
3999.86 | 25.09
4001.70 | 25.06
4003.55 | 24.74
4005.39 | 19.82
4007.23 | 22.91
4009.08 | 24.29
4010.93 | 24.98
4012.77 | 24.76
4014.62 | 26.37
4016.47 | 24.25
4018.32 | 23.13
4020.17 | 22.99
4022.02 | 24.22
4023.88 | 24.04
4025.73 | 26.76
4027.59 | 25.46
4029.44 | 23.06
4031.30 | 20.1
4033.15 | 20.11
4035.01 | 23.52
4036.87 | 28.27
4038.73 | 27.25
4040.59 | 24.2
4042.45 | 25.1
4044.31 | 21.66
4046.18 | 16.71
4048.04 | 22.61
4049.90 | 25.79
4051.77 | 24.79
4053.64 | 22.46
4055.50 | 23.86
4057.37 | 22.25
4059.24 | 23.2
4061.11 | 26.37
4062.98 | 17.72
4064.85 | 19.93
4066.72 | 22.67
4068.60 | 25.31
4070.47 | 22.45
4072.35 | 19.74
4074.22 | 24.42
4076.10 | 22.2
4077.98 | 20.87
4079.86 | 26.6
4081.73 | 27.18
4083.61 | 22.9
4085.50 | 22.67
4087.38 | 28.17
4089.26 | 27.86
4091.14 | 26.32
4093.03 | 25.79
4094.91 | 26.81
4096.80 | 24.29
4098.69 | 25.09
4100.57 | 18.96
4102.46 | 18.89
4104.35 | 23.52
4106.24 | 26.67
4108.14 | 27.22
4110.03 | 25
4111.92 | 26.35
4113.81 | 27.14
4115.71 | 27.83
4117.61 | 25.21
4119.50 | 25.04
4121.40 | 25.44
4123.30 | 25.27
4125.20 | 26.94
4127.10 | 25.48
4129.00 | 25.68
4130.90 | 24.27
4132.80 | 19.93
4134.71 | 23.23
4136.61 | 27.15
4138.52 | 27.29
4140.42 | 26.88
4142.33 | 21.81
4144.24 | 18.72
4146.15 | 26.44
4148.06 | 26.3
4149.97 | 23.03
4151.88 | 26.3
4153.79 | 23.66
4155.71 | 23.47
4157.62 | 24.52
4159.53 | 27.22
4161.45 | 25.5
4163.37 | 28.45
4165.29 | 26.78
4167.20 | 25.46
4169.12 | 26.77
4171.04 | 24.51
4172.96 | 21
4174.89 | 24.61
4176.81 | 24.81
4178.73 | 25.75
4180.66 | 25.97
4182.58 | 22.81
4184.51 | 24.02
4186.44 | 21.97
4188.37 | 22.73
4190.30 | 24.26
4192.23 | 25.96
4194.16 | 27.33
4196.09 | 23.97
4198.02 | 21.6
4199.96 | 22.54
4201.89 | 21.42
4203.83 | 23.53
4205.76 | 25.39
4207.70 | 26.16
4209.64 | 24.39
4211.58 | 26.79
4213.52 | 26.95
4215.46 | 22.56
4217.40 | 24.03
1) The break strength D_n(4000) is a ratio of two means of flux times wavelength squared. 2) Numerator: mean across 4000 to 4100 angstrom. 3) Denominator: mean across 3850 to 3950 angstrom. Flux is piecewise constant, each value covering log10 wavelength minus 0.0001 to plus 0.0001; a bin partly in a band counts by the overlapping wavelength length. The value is 1.7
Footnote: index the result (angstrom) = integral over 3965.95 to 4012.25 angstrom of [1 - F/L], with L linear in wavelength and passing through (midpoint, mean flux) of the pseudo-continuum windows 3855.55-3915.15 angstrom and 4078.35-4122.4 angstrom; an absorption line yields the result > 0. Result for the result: 3.7 angstrom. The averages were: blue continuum 17.1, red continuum 25.2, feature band 19.4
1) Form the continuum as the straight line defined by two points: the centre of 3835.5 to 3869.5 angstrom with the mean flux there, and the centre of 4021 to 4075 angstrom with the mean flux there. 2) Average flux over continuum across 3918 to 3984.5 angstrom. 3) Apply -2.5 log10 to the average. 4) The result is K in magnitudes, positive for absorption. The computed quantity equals 0.43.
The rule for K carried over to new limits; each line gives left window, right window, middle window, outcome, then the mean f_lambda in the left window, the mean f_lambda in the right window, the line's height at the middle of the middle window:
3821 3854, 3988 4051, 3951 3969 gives 0.389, 12.9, 23.7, 20.2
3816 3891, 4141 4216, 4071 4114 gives -0.124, 14.4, 24.5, 21.8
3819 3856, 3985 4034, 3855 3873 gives -0.129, 12.9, 23.5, 14.6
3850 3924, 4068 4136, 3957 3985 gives 0.397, 17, 24.6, 20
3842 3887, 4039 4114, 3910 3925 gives 0.032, 16.8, 23.8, 18.6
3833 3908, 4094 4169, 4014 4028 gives -0.163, 15.9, 25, 21.2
